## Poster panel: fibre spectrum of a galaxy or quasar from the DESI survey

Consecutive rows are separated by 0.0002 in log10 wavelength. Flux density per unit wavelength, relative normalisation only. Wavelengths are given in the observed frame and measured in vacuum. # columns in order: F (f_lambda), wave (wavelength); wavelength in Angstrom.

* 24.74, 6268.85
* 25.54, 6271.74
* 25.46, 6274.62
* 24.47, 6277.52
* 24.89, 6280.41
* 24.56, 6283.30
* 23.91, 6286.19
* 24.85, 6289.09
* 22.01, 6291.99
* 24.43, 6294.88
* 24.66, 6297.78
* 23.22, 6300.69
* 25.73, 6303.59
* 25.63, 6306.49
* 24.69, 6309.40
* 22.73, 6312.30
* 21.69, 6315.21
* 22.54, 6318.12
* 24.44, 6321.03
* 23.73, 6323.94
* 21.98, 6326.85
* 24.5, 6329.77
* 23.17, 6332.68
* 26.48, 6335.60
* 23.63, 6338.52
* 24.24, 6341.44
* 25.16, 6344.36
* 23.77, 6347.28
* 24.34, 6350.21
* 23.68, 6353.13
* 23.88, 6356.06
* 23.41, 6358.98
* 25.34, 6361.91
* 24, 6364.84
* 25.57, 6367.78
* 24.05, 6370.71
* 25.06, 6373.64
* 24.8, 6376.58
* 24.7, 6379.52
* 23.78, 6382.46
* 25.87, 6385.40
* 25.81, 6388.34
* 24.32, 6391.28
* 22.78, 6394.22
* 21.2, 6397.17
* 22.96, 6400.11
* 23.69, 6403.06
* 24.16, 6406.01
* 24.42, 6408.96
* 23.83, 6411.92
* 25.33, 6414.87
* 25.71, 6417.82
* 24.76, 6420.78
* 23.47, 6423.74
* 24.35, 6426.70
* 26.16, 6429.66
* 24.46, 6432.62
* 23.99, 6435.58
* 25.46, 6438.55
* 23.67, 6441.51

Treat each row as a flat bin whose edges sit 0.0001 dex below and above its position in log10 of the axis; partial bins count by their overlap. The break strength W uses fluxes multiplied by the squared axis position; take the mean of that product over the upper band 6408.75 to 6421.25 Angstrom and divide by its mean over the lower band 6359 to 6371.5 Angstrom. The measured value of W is 1.03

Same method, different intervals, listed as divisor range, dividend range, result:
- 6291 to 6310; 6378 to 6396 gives 1.03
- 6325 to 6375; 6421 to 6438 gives 1.04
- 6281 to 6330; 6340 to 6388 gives 1.05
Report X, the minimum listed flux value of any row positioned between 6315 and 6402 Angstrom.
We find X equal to 21.2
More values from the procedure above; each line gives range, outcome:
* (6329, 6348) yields 23.17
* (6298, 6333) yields 21.69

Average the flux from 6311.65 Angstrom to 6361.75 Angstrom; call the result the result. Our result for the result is 23.8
